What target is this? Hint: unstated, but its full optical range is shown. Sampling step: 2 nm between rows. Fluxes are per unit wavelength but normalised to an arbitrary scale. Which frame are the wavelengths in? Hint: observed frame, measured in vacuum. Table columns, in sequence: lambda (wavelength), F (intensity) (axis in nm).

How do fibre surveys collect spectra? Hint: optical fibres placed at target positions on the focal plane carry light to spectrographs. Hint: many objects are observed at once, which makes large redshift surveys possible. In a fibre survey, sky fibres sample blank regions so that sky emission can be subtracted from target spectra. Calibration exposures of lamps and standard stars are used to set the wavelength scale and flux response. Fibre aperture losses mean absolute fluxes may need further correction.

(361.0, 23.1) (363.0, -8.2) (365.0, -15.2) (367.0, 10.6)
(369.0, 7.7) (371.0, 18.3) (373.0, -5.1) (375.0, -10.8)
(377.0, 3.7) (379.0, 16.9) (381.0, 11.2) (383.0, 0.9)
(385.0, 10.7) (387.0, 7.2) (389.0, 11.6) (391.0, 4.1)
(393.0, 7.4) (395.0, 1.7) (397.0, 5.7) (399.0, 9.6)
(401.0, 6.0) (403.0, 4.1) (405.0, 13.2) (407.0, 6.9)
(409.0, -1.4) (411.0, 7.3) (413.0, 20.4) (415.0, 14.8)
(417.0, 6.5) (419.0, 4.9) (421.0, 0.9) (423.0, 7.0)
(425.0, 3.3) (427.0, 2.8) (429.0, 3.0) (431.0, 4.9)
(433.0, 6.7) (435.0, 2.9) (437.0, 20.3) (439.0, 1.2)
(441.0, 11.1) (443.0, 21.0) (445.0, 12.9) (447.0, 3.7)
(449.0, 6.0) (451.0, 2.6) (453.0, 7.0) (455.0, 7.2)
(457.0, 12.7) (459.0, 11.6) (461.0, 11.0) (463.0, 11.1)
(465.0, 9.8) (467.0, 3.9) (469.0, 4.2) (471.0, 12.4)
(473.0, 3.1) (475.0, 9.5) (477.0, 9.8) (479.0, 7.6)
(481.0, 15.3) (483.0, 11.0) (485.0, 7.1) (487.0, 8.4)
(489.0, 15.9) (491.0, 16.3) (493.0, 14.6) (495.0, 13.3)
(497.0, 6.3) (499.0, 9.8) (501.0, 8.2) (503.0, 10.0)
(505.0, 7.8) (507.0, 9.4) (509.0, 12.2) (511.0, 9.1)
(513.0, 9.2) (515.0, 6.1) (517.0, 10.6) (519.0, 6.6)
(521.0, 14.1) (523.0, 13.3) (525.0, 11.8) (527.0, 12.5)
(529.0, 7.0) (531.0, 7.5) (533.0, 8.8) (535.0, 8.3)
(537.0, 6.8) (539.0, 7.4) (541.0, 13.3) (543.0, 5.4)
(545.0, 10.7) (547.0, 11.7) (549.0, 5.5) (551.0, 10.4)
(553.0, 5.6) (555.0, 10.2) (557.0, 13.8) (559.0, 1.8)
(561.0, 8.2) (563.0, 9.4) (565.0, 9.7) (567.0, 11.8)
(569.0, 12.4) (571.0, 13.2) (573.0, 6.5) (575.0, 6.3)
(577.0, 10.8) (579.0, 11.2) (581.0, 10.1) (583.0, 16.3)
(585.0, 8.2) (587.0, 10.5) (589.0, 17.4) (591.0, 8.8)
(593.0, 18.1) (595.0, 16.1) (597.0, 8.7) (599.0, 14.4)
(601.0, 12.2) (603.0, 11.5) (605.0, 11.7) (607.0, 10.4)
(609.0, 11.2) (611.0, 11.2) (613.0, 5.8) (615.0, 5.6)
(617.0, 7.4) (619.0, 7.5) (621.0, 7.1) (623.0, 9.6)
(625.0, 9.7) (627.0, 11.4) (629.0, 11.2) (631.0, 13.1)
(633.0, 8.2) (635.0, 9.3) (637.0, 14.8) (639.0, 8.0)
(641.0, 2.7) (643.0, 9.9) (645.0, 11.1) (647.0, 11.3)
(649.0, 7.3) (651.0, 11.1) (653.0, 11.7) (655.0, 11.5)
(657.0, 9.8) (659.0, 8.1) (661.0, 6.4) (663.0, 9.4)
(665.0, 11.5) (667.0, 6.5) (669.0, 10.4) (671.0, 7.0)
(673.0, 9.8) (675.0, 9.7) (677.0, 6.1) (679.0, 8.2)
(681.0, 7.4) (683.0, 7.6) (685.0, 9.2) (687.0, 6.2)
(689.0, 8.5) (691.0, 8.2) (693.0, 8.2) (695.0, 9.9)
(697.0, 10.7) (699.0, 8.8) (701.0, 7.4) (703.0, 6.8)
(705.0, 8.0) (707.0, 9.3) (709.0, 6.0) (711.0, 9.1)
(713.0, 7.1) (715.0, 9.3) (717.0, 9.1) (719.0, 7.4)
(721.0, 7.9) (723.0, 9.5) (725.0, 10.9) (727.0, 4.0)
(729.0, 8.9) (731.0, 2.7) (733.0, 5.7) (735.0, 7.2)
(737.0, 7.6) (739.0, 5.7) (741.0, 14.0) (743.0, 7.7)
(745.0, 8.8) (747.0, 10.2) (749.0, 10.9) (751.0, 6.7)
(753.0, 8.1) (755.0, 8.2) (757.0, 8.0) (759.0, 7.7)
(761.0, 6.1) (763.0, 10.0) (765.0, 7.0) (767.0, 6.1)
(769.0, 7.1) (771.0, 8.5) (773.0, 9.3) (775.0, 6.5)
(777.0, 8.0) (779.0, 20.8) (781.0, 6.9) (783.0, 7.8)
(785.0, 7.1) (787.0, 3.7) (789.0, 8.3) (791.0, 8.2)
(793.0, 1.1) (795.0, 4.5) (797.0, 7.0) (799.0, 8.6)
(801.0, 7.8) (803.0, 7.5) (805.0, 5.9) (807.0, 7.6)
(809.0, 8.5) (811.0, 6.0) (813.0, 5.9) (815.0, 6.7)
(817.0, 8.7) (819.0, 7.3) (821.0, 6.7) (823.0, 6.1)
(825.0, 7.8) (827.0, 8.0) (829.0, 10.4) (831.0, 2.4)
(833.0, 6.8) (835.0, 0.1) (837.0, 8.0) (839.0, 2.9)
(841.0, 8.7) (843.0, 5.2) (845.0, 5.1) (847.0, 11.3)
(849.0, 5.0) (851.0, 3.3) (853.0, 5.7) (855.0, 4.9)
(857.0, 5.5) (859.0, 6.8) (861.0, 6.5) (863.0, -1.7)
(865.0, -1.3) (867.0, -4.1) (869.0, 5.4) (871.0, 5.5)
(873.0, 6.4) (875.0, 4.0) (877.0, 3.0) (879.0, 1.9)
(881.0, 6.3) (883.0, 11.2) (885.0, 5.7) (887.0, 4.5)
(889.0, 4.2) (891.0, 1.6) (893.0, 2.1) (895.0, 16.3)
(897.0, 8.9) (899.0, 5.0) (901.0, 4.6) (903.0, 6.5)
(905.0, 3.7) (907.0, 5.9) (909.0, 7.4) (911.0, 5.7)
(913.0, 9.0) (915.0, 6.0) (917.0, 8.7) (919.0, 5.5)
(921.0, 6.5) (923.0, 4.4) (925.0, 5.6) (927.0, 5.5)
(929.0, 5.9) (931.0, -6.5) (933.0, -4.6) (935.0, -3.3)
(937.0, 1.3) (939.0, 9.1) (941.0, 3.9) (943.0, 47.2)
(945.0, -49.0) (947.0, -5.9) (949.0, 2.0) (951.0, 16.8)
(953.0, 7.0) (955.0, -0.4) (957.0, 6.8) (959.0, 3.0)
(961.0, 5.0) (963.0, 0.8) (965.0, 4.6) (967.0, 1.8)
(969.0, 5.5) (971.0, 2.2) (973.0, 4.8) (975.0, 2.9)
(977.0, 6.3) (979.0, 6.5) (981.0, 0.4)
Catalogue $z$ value 0.19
